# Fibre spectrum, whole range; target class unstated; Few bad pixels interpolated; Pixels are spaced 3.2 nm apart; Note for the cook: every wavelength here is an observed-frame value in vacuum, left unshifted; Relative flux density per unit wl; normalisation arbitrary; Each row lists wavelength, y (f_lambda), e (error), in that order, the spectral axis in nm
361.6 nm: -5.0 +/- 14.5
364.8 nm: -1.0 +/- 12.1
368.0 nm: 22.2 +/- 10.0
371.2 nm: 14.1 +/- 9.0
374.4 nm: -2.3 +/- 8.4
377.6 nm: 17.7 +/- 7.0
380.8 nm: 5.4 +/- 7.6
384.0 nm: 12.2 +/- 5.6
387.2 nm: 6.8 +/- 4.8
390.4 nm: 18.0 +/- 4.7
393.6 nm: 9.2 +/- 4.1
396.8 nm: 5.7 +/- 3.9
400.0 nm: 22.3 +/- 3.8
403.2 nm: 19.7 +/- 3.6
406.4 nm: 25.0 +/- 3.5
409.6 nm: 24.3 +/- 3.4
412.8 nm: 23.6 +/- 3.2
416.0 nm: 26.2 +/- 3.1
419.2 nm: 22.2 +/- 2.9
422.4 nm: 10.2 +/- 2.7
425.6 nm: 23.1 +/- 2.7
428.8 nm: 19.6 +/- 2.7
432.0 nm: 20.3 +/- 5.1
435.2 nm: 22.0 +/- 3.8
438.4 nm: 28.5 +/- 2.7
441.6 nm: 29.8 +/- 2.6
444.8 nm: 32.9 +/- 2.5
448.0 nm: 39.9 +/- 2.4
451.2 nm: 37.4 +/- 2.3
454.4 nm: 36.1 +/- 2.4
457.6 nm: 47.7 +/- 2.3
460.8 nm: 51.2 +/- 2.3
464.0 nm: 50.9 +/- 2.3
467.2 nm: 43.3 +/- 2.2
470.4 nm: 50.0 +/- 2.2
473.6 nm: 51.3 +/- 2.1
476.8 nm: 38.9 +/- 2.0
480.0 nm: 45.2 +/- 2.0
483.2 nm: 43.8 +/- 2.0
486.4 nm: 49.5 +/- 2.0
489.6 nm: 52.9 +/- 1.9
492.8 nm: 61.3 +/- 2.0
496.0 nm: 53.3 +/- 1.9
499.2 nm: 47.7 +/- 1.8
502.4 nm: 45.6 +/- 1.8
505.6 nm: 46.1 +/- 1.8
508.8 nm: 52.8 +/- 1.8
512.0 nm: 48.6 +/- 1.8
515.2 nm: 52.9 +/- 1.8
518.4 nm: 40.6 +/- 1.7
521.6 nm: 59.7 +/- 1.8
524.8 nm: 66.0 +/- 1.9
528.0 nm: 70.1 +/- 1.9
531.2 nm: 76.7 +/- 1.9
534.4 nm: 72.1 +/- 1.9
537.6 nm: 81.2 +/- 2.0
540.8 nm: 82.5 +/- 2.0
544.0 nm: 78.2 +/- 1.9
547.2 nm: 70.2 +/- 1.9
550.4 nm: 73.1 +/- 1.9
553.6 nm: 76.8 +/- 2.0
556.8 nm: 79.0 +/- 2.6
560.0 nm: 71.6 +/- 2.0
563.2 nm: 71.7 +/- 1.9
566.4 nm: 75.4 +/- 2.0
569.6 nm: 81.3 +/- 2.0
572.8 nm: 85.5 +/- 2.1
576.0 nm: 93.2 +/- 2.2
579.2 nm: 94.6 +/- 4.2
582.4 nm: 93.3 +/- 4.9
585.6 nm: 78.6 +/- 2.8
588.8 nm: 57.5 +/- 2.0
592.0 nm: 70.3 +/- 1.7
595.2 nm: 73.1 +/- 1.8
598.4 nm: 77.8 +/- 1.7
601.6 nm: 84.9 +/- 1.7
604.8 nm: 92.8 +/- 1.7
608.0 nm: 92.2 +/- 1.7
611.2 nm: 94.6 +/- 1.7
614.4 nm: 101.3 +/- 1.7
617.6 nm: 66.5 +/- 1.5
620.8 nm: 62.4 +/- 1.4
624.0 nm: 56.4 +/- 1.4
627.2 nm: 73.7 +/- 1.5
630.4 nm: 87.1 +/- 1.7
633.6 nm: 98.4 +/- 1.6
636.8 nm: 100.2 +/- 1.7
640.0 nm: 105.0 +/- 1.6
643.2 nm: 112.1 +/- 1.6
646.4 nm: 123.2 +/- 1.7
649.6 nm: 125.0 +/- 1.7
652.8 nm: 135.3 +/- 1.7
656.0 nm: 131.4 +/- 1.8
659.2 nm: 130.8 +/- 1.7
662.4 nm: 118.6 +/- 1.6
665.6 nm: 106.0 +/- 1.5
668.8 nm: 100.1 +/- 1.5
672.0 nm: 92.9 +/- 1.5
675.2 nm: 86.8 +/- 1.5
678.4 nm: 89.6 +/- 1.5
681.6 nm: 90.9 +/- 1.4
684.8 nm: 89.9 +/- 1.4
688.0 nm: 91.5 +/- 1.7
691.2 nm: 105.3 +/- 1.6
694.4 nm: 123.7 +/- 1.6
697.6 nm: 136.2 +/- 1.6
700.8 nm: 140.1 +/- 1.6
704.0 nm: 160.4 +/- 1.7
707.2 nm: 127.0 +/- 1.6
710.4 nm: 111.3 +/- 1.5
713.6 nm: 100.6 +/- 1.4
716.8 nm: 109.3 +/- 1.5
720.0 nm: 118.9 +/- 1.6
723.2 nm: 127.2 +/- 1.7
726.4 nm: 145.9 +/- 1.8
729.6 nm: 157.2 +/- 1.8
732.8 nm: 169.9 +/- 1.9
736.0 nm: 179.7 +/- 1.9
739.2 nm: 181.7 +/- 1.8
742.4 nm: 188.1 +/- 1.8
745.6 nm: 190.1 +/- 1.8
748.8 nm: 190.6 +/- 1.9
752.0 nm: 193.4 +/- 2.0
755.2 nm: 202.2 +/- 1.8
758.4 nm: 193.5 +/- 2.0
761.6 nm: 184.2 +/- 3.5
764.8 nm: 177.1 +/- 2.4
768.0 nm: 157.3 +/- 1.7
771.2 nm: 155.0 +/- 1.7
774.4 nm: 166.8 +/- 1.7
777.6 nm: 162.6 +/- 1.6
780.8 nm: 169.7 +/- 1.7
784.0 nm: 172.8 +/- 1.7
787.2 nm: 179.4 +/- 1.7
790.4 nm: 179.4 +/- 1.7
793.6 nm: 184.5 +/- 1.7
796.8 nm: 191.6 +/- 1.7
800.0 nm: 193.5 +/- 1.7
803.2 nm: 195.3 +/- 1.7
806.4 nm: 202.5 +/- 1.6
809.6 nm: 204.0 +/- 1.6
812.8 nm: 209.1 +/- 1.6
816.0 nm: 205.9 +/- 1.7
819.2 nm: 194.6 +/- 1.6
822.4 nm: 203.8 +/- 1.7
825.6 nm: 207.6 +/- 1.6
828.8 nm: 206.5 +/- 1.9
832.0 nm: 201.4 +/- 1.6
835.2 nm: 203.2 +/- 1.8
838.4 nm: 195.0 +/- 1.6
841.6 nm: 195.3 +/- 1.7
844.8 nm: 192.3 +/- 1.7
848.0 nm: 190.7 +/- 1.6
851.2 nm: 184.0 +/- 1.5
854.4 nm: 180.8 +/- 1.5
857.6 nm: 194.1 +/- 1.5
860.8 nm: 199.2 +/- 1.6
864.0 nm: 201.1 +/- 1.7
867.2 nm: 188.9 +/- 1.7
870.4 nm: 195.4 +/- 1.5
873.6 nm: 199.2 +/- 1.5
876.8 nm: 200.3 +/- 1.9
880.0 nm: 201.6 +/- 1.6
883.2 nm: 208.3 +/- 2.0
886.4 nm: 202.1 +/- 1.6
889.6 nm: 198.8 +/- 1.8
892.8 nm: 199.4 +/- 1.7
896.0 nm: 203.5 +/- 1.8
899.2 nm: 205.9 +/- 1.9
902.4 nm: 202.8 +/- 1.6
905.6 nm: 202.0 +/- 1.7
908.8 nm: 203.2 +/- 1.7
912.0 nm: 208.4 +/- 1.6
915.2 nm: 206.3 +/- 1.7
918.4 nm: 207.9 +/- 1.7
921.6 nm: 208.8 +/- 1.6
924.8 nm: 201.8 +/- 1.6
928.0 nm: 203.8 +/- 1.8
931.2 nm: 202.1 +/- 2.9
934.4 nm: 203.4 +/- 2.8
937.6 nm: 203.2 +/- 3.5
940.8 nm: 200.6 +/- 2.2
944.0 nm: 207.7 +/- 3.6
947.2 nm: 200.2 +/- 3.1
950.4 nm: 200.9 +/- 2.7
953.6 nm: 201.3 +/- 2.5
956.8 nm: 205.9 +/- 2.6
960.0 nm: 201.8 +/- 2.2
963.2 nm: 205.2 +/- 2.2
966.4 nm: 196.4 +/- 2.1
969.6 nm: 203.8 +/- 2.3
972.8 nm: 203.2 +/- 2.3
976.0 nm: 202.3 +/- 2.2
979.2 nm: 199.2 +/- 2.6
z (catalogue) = 0.000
